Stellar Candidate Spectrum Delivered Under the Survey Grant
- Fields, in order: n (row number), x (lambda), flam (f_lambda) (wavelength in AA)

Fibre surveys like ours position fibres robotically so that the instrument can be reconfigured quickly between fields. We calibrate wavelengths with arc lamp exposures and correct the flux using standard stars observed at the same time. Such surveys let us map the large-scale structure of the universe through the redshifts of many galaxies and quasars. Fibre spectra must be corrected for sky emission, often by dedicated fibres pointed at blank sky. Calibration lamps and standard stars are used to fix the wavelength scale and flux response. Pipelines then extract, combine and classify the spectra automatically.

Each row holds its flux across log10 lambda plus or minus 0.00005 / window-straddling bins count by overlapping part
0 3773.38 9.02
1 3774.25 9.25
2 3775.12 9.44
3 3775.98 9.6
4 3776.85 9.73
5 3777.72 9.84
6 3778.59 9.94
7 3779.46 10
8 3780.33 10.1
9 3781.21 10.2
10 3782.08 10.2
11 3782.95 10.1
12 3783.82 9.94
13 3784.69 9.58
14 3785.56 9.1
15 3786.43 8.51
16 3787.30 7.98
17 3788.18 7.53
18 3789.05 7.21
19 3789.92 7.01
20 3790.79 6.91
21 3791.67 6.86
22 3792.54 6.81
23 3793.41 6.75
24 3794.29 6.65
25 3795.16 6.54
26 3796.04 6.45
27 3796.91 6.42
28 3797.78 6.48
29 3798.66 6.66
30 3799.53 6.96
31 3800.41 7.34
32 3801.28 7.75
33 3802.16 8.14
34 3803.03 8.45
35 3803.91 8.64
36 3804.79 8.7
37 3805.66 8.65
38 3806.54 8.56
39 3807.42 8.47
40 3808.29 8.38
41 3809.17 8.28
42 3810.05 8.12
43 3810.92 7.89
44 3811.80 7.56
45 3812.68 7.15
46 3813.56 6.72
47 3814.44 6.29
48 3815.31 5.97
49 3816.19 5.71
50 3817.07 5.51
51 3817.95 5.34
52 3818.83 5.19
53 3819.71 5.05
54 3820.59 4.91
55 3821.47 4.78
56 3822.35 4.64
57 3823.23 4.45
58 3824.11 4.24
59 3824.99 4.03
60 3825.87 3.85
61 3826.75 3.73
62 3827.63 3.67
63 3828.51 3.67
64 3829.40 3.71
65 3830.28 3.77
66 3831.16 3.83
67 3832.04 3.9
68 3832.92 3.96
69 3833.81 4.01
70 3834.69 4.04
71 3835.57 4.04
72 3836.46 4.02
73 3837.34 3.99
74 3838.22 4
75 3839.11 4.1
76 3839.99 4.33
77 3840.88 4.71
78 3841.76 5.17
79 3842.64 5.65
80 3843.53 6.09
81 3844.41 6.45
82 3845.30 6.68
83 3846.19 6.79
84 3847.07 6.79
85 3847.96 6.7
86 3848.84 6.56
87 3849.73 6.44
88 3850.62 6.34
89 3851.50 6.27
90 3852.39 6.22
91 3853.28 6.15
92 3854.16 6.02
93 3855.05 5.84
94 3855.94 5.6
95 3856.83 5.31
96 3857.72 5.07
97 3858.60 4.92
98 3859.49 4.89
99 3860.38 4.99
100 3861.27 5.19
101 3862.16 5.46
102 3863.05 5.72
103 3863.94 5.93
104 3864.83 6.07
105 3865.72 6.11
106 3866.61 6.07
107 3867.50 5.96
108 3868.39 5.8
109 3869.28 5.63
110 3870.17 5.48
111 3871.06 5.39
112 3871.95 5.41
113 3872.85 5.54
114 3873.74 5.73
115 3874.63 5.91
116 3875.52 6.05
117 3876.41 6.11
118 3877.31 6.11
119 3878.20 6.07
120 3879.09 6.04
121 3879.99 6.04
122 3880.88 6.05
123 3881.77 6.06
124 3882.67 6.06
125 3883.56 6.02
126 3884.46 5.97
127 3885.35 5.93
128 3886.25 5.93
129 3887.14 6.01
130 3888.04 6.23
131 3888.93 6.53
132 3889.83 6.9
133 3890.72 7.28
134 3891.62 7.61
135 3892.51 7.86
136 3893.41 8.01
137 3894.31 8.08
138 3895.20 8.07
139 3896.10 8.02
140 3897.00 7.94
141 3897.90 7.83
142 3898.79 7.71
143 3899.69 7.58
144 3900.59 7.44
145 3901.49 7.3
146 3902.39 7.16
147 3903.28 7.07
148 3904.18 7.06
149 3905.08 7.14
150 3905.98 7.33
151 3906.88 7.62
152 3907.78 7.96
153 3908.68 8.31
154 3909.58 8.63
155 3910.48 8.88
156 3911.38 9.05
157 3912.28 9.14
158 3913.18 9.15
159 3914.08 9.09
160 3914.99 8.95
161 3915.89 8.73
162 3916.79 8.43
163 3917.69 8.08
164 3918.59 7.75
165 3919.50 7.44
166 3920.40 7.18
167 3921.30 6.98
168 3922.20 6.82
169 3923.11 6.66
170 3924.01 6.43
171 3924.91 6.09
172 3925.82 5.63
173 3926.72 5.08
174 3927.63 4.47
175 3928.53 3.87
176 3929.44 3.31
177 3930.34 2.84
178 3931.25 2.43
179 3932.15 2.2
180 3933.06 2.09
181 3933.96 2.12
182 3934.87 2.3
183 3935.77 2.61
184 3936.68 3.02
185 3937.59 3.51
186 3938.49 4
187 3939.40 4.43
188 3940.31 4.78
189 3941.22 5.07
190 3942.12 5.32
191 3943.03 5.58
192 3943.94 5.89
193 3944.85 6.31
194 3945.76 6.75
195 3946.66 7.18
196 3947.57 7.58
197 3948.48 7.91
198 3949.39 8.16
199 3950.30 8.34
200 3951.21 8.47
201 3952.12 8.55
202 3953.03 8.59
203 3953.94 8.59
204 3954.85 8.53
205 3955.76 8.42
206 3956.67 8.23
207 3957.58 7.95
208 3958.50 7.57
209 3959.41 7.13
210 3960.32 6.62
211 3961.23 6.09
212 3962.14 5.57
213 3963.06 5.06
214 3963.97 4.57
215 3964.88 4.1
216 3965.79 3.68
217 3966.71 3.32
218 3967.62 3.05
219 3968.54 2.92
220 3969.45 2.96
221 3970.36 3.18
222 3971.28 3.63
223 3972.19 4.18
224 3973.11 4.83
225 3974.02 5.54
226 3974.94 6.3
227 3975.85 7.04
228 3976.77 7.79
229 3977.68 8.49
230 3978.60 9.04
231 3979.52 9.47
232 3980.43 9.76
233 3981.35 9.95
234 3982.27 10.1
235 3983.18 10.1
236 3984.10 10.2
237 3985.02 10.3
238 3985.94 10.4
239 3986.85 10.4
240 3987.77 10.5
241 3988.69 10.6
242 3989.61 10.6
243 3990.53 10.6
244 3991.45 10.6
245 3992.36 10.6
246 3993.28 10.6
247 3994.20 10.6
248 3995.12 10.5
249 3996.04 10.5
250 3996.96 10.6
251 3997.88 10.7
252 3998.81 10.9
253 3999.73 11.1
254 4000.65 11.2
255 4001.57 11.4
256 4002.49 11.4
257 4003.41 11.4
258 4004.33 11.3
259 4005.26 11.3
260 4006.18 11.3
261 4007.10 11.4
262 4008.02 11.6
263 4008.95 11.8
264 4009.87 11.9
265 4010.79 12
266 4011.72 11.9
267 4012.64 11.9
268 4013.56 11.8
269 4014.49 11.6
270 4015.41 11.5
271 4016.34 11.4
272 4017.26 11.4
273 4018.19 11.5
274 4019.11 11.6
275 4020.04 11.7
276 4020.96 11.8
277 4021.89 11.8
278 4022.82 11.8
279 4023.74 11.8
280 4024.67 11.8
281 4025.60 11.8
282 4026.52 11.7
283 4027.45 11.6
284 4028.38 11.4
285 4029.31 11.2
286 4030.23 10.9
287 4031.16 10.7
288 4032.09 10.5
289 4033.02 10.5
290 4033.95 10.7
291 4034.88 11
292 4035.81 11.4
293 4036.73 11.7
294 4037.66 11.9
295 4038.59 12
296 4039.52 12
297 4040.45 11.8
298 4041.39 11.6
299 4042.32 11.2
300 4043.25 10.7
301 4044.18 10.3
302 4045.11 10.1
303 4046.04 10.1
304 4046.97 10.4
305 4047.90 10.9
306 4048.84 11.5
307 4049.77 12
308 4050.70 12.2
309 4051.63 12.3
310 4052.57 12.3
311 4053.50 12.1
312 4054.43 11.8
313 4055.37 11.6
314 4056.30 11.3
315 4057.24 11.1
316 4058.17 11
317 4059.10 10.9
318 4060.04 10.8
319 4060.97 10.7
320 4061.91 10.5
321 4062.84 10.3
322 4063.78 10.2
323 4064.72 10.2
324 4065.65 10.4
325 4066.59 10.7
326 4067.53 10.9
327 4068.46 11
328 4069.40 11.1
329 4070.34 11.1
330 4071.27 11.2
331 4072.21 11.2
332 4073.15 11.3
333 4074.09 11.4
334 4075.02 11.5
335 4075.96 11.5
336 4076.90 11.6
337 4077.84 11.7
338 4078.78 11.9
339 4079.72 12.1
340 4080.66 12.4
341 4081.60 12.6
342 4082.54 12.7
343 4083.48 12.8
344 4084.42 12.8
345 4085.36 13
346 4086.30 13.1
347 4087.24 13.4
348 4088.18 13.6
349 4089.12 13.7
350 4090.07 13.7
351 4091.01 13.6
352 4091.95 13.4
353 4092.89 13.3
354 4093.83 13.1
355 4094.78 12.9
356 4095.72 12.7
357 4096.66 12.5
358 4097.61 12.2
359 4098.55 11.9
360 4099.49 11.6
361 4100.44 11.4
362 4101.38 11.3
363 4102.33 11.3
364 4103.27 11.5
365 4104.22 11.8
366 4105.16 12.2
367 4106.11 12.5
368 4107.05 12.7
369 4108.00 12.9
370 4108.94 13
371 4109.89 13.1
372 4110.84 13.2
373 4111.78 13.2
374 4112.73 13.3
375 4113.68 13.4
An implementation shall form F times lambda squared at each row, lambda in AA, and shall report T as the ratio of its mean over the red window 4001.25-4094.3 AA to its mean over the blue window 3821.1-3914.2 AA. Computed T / 2.10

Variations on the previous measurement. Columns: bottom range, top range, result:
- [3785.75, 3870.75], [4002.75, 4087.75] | 2.15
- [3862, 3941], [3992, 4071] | 1.91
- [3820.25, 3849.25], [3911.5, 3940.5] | 1.23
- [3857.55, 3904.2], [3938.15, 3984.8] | 1.08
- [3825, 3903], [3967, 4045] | 1.89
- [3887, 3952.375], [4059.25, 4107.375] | 1.98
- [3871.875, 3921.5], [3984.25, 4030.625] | 1.64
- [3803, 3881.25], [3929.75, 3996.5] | 1.28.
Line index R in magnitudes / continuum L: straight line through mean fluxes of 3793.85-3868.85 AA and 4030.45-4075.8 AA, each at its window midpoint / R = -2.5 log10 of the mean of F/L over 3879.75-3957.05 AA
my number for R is 0.18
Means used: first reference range 5.83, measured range 6.62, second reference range 11.1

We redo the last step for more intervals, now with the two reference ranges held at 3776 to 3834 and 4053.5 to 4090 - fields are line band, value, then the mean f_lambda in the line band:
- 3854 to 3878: 0.38 mag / 5.64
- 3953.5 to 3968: 0.49 mag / 6.17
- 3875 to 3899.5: 0.23 mag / 6.77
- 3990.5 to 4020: -0.08 mag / 11.3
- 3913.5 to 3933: 0.43 mag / 6.05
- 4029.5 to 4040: -0.02 mag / 11.2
